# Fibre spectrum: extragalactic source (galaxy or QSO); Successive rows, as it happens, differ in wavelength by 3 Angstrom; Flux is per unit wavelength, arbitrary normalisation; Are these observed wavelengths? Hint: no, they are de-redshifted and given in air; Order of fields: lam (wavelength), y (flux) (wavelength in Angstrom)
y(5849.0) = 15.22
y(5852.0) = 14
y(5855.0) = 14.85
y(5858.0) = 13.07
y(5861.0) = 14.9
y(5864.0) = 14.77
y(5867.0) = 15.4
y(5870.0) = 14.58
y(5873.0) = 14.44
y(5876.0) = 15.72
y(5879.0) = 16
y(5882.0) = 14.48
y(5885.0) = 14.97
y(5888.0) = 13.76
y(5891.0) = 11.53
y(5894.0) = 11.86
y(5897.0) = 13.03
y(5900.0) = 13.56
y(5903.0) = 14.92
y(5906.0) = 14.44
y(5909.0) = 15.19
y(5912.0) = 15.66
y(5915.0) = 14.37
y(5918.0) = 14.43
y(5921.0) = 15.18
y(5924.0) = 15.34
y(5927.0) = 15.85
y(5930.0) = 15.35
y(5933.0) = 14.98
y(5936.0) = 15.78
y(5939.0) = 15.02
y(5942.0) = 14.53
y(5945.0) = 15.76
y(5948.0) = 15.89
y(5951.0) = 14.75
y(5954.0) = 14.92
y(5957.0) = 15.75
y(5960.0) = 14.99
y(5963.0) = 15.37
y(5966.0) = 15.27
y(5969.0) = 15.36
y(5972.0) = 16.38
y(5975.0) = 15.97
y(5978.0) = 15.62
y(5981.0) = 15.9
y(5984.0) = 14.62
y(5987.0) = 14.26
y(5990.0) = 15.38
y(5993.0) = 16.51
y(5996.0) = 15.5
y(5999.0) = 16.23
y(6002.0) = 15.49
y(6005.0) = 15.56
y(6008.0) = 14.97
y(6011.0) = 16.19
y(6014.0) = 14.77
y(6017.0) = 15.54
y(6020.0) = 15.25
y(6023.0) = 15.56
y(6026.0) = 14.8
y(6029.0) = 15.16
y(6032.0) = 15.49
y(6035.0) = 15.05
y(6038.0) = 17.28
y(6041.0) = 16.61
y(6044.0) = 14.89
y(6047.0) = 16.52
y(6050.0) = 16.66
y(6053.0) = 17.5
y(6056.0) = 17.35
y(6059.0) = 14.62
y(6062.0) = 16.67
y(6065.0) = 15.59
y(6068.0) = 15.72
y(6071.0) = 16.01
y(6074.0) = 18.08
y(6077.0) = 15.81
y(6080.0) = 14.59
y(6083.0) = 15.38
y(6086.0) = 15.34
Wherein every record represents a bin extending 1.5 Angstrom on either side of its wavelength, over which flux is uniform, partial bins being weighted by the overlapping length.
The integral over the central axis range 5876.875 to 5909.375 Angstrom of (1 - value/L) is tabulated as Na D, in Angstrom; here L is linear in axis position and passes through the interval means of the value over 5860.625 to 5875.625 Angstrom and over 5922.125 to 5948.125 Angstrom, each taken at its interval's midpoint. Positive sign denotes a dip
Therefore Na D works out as 2.35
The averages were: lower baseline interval 14.9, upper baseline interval 15.4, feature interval 14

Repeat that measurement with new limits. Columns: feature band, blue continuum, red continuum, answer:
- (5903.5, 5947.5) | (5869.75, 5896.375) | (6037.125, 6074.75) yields -1.48 Angstrom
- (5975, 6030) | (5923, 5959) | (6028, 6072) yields 1.14 Angstrom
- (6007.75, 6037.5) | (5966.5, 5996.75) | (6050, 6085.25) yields 0.87 Angstrom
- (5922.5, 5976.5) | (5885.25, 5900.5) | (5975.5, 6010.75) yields -3.97 Angstrom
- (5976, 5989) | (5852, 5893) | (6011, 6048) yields 0.09 Angstrom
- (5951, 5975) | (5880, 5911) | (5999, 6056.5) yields -0.94 Angstrom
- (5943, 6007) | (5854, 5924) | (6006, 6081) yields -1.10 Angstrom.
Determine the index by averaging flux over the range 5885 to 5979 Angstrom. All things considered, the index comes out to 14.9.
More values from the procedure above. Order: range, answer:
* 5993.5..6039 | 15.5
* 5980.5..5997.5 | 15.3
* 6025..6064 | 16.1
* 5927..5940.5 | 15.3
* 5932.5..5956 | 15.2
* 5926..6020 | 15.4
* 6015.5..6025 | 15.4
